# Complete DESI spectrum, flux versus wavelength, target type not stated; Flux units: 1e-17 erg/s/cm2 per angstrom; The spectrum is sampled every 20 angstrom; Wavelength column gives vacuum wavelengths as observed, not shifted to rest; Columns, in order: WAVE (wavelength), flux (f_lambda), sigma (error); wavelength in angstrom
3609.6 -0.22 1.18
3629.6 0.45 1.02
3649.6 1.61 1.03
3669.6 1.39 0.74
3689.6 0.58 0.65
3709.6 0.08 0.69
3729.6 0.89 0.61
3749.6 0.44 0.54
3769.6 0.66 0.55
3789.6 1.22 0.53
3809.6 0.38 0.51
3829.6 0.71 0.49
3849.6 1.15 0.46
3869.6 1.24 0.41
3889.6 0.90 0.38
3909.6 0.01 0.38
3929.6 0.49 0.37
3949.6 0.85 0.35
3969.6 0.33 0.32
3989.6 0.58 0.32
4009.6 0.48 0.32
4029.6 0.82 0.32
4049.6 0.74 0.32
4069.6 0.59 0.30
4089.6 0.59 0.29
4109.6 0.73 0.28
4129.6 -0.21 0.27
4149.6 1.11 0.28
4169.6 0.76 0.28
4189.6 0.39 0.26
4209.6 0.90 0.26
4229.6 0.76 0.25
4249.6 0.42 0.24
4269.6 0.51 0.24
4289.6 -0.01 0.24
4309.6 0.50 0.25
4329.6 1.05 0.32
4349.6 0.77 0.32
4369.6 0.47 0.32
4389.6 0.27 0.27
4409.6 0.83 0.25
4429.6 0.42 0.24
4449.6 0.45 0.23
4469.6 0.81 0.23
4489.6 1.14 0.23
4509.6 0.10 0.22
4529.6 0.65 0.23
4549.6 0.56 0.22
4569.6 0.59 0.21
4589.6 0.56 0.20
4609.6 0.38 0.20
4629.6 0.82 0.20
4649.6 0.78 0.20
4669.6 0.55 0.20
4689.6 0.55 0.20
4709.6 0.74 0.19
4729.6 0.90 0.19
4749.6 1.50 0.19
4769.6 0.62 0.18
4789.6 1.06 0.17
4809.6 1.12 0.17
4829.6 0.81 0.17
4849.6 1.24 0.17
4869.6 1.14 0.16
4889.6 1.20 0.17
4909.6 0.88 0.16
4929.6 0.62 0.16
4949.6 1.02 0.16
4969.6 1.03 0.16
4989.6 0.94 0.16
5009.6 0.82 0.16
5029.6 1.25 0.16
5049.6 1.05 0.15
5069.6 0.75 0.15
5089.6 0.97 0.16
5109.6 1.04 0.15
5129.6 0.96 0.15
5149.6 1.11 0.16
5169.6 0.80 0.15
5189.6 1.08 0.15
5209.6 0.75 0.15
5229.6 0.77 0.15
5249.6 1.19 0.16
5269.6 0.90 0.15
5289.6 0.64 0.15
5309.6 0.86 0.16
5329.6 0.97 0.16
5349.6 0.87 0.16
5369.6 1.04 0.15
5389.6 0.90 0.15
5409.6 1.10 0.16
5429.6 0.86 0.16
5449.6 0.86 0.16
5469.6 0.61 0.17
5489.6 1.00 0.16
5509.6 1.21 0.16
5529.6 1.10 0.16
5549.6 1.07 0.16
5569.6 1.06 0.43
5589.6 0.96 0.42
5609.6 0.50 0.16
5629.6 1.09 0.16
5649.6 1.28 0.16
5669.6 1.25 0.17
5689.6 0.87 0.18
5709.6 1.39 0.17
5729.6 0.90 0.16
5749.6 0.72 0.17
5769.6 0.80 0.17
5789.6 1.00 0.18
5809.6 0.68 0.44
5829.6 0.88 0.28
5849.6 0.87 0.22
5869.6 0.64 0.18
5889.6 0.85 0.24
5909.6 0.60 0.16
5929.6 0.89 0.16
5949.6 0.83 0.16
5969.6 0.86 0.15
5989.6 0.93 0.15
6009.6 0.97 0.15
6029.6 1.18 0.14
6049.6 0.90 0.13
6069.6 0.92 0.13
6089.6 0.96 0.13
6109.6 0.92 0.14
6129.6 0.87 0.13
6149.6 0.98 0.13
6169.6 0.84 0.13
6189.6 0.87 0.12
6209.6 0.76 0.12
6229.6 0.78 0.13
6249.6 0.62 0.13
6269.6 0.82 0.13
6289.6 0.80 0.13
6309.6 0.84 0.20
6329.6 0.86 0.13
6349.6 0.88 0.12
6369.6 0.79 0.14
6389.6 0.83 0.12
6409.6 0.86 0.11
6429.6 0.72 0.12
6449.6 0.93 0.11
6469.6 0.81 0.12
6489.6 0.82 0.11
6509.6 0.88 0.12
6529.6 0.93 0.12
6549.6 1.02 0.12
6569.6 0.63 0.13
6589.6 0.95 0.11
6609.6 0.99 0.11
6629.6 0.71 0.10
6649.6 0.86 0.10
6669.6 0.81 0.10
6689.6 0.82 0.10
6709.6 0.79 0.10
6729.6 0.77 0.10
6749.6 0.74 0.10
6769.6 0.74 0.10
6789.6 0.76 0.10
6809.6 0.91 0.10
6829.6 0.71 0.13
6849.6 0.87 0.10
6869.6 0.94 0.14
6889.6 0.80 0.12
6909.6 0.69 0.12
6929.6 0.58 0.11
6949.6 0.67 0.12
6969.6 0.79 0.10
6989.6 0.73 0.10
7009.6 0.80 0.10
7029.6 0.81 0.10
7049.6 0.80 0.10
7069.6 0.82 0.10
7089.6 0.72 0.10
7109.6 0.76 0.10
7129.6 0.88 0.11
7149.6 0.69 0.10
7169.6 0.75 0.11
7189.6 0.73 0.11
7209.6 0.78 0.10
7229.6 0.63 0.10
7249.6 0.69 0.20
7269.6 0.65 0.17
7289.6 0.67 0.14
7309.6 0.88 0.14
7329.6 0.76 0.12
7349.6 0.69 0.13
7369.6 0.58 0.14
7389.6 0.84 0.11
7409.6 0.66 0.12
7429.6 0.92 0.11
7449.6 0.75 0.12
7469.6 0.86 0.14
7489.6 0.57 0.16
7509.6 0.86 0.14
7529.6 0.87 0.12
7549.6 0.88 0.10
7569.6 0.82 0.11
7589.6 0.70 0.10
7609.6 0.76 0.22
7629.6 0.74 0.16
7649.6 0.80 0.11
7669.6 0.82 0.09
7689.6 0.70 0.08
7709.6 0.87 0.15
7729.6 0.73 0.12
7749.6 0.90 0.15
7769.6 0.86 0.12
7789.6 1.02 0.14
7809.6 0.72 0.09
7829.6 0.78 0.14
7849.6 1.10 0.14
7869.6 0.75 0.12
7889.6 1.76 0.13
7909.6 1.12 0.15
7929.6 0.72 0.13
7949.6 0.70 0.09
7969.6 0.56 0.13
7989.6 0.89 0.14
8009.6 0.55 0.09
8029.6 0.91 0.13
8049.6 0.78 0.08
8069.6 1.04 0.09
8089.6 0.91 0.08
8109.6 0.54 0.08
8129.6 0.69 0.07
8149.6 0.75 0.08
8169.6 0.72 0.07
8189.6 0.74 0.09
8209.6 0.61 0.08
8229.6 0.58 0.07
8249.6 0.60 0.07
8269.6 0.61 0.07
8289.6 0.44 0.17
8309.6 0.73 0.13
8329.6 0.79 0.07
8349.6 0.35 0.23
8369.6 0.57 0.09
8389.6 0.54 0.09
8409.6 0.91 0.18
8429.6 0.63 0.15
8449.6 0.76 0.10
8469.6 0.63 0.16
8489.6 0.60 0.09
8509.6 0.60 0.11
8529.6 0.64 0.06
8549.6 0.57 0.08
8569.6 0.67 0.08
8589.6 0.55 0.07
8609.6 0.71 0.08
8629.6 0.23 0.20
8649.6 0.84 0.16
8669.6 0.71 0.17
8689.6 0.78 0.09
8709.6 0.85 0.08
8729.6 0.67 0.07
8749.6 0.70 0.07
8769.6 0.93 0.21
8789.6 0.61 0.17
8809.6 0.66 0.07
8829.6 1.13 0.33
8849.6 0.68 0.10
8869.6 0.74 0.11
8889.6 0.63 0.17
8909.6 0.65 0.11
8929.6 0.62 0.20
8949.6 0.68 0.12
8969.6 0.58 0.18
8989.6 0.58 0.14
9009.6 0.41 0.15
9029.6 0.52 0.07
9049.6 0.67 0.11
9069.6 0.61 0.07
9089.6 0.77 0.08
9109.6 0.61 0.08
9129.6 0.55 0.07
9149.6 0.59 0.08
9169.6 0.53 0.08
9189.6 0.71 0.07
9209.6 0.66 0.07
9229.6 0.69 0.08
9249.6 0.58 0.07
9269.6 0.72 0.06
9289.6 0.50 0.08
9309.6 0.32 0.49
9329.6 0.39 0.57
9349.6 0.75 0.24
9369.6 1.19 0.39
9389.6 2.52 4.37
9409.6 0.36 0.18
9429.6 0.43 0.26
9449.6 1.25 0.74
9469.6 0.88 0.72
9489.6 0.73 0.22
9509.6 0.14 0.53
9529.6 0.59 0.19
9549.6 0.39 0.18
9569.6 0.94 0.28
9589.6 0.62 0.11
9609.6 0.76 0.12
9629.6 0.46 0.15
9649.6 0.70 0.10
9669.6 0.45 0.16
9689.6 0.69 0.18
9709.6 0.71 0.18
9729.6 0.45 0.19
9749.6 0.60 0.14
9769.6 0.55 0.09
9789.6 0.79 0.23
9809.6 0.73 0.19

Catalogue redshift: 0.20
